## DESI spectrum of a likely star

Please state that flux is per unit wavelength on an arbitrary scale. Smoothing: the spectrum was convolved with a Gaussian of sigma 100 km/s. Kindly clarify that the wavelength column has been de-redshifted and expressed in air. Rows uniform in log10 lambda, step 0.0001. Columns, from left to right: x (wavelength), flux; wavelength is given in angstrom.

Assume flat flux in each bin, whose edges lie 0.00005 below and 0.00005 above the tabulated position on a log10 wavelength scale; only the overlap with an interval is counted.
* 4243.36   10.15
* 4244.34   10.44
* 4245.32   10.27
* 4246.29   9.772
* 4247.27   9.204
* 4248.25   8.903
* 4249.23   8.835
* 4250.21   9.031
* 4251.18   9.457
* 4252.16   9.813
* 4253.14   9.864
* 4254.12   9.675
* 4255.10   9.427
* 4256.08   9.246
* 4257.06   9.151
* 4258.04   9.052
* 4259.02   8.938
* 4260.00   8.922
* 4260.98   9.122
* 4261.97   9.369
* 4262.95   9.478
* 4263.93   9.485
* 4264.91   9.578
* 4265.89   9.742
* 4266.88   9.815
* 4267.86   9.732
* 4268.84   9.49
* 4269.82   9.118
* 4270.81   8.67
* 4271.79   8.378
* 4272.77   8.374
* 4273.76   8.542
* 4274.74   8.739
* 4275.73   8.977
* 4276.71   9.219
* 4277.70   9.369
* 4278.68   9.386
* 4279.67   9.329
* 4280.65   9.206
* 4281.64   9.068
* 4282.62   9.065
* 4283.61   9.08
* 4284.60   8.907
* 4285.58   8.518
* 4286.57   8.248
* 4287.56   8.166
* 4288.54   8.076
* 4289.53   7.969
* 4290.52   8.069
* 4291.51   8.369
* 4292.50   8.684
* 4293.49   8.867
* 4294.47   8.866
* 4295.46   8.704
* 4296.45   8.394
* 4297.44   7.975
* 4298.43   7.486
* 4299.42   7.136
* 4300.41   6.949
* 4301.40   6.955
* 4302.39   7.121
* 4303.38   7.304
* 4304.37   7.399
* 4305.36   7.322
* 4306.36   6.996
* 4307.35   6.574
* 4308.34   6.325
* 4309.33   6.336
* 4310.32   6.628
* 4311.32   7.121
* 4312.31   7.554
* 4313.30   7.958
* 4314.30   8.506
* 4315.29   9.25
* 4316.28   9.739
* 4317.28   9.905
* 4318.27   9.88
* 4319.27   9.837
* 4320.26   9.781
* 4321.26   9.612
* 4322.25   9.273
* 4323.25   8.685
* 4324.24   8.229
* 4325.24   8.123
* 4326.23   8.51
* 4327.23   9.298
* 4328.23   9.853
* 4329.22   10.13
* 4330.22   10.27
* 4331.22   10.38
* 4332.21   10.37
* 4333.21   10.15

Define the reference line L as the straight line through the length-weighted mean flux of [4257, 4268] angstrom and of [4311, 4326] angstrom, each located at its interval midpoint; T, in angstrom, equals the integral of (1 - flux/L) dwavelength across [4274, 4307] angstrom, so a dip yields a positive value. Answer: 3.1 angstrom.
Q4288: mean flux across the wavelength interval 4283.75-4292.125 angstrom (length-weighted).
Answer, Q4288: 8.33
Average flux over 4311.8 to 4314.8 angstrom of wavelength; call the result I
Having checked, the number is 8.01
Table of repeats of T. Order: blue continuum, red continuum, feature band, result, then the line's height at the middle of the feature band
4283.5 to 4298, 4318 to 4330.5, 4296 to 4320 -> 2.98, 8.89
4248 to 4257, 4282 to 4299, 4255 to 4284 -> -0.70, 8.95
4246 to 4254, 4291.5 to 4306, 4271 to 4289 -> -0.87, 8.41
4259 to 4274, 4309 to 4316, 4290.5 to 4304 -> 0.50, 8.21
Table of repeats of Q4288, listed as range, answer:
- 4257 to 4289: 9.04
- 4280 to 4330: 8.34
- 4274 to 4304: 8.4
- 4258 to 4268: 9.38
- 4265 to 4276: 9.07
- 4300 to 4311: 6.9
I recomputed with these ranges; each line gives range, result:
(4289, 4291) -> 8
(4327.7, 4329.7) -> 10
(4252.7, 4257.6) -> 9.46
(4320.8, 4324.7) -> 8.96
